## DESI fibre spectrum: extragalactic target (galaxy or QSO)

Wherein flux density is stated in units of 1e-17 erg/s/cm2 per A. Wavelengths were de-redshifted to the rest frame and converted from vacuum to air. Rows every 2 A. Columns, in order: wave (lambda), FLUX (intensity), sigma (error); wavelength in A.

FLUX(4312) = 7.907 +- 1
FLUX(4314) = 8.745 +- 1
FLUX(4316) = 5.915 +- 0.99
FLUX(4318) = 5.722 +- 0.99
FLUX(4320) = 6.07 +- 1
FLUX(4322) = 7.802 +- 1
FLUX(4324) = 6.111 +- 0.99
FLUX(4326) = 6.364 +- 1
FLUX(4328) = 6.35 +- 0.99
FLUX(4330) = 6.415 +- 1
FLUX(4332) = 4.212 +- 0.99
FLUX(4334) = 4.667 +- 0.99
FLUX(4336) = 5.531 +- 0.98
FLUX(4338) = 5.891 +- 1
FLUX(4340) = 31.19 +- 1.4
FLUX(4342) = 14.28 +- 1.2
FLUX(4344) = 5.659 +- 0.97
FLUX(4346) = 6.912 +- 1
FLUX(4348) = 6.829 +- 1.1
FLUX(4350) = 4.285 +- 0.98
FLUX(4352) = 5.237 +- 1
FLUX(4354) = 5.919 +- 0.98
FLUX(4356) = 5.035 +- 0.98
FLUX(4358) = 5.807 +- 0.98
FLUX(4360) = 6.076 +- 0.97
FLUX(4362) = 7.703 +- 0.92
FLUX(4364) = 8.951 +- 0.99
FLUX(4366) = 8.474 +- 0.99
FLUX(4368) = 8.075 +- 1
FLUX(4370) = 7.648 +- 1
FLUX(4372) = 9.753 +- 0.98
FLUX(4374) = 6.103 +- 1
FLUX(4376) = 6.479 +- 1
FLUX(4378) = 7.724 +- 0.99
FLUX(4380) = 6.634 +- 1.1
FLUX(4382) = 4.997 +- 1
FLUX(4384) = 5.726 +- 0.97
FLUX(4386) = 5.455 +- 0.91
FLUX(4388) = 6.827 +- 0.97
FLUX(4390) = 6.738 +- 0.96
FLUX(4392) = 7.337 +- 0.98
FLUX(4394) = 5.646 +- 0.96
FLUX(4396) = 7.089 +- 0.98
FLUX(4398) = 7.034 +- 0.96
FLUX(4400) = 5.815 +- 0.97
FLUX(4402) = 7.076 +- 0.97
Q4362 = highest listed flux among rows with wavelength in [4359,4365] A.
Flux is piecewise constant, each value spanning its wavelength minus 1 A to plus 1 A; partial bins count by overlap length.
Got 8.951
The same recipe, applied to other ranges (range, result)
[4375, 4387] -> 7.724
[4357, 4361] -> 6.076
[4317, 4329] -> 7.802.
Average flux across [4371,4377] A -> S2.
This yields 7.45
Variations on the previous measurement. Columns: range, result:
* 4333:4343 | 12.3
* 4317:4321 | 5.9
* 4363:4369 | 8.5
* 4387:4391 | 6.78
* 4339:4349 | 13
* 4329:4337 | 5.21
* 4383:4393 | 6.42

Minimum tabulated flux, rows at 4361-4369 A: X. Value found 7.703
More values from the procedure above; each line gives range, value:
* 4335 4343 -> 5.531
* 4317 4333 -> 4.212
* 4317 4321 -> 5.722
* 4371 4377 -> 6.103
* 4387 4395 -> 5.646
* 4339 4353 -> 4.285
